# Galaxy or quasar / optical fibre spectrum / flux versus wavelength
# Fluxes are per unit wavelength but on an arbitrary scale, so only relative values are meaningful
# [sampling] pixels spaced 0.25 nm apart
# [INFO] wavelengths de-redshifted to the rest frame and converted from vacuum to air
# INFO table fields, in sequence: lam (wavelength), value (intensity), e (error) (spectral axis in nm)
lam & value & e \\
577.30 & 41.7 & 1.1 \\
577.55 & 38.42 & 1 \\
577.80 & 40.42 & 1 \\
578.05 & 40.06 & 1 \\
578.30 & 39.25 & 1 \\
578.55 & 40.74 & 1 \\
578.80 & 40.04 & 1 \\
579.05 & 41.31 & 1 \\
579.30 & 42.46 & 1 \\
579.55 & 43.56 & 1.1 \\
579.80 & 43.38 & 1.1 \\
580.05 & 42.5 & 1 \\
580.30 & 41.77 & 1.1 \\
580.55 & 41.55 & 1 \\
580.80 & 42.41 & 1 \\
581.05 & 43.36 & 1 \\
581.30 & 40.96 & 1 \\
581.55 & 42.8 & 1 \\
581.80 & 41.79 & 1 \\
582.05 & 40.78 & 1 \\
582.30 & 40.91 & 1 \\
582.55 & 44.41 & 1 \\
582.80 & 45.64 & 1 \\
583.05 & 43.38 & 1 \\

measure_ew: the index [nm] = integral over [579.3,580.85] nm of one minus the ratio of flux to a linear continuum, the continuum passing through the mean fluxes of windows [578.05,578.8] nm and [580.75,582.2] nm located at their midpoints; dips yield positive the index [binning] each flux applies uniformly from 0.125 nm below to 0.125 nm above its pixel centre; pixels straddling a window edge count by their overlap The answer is -0.06 nm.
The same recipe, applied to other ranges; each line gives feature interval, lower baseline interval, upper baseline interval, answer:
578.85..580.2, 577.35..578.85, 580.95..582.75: -0.055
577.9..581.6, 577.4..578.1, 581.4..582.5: -0.096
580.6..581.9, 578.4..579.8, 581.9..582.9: 0.007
